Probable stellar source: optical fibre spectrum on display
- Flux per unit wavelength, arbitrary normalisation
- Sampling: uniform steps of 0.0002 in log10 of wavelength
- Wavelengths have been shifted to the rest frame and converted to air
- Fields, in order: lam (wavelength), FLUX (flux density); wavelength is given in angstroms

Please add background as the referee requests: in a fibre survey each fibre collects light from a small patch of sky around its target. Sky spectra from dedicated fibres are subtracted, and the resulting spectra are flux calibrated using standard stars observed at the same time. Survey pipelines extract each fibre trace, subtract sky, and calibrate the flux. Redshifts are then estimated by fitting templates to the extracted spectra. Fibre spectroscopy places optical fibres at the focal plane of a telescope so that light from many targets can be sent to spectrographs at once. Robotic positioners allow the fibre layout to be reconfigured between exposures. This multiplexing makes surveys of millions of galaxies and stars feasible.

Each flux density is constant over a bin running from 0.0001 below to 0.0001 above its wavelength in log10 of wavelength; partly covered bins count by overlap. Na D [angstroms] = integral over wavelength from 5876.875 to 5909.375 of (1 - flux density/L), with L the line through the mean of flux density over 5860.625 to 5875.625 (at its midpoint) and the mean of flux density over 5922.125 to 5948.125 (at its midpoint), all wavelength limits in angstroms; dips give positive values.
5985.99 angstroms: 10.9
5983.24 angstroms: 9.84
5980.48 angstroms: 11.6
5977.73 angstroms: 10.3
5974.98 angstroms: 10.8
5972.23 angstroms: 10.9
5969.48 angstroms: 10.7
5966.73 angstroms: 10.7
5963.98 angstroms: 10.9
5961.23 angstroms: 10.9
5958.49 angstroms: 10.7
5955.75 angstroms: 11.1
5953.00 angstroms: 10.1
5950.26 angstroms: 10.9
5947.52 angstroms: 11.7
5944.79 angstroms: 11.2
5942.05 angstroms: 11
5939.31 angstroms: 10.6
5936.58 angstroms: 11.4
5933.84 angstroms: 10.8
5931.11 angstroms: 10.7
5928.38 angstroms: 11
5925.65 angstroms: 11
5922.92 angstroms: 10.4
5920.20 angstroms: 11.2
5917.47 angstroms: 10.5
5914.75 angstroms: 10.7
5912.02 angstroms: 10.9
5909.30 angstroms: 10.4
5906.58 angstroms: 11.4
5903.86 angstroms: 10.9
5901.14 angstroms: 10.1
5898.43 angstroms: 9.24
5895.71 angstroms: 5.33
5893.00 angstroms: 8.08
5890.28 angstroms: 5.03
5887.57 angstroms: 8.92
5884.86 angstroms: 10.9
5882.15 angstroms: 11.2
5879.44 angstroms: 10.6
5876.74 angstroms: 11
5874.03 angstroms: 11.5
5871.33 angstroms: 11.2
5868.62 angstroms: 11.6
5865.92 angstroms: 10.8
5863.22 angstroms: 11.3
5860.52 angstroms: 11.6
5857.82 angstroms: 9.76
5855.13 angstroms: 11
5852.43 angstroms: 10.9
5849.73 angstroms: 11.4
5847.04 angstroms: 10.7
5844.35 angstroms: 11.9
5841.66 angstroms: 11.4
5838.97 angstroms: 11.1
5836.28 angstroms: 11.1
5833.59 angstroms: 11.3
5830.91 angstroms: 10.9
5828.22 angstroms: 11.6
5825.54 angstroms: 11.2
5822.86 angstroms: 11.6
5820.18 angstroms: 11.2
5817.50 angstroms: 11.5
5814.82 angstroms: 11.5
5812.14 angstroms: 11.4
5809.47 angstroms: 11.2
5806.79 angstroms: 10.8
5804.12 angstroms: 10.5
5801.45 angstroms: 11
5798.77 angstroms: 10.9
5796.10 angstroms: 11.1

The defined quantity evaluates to 5.3 angstroms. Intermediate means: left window 11.3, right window 11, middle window 9.36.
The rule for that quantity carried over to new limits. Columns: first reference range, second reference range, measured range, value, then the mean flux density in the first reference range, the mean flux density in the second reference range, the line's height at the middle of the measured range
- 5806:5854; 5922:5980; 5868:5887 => 0.1 angstroms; 11.3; 10.9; 11.1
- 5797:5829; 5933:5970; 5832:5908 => 4.7 angstroms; 11.2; 10.9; 11.1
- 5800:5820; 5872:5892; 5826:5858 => -1.7 angstroms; 11.1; 9.89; 10.6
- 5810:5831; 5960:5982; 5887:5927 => 5.2 angstroms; 11.4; 10.8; 11.1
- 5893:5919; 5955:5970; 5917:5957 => -2.0 angstroms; 9.85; 10.8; 10.4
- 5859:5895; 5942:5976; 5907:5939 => -0.7 angstroms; 10.2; 10.9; 10.6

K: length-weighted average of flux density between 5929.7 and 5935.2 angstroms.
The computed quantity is 10.8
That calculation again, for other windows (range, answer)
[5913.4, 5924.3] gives 10.7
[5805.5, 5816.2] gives 11.2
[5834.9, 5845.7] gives 11.4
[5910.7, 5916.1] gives 10.8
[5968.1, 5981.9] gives 10.9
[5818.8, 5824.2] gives 11.4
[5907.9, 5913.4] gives 10.6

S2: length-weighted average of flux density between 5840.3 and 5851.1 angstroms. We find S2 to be 11.3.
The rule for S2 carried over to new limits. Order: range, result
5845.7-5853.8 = 11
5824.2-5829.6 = 11.4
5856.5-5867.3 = 10.9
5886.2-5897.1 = 6.85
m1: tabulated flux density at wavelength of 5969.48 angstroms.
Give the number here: 10.7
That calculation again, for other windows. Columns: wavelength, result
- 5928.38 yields 11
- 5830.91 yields 10.9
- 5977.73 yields 10.3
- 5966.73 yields 10.7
